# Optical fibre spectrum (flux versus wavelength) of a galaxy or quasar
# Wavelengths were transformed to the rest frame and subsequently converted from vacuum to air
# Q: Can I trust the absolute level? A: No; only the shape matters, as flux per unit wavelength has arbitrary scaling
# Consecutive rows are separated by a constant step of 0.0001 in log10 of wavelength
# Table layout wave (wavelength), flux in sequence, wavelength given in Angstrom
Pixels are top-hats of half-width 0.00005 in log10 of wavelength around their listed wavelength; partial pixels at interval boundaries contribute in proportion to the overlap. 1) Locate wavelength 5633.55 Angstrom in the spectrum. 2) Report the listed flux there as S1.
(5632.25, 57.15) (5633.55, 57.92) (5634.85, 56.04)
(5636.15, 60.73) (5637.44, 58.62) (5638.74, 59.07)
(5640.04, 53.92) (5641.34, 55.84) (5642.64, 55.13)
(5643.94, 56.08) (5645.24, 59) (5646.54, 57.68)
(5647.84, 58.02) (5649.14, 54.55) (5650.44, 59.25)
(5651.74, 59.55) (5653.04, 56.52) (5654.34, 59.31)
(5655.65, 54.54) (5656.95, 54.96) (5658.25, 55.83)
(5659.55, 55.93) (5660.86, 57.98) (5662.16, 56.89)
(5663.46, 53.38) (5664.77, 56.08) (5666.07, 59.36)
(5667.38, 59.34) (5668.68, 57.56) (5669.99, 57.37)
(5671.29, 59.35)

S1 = 57.92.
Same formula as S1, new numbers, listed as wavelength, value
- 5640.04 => 53.92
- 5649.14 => 54.55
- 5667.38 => 59.34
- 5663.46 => 53.38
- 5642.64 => 55.13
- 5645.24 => 59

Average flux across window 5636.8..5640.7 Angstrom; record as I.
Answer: 57.1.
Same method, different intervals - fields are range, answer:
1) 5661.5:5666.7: 56.5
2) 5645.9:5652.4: 57.8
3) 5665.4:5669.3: 58.8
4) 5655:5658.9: 55.2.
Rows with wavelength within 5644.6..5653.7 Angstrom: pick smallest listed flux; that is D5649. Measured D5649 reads 54.55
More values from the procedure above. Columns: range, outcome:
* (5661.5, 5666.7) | 53.38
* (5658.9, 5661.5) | 55.93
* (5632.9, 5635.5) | 56.04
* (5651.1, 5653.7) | 56.52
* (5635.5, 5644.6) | 53.92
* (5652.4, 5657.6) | 54.54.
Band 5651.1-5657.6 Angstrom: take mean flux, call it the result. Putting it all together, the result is 57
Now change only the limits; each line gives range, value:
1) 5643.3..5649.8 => 57.1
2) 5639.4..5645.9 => 56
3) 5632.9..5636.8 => 58.3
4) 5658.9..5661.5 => 56.8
